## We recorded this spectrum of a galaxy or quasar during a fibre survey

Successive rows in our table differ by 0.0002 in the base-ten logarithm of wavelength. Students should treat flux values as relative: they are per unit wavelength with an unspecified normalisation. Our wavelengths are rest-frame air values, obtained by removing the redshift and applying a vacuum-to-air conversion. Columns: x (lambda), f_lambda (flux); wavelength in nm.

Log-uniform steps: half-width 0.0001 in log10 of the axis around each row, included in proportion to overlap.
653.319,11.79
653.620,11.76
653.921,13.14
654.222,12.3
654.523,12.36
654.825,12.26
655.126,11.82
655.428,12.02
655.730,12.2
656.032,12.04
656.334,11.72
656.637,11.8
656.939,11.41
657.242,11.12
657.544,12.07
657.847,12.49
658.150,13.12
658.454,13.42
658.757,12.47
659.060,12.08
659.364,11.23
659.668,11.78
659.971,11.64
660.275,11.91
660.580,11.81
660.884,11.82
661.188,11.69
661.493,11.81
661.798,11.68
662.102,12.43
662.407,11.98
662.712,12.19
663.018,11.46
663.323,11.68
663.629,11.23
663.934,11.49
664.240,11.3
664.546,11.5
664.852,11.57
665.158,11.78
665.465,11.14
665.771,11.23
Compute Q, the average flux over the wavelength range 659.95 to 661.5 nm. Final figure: 11.8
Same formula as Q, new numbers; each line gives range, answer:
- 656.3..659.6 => 12.1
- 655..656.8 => 11.9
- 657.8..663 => 12.1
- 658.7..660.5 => 11.8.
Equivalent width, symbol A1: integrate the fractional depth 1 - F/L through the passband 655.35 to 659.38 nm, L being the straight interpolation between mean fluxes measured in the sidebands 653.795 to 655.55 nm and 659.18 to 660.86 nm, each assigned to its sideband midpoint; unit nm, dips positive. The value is -0.04 nm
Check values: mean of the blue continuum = 12.3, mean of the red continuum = 11.7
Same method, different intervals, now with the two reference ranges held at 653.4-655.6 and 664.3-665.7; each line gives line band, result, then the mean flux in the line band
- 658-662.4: -0.09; 12.1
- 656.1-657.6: 0.05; 11.6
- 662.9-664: 0.01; 11.5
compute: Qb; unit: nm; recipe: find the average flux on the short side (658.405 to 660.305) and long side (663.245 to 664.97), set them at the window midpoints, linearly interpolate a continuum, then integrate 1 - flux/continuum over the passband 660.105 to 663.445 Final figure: -0.038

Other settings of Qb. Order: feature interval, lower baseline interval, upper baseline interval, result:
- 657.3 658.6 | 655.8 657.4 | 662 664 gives -0.11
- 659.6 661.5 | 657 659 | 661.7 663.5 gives 0.05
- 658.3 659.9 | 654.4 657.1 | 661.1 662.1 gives -0.04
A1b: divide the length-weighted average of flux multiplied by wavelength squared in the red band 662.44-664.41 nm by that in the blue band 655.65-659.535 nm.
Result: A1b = 1.0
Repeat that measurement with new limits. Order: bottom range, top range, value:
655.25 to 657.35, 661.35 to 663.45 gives 1.03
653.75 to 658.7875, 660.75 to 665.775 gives 0.97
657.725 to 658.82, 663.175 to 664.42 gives 0.90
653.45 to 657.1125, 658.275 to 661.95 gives 1.01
